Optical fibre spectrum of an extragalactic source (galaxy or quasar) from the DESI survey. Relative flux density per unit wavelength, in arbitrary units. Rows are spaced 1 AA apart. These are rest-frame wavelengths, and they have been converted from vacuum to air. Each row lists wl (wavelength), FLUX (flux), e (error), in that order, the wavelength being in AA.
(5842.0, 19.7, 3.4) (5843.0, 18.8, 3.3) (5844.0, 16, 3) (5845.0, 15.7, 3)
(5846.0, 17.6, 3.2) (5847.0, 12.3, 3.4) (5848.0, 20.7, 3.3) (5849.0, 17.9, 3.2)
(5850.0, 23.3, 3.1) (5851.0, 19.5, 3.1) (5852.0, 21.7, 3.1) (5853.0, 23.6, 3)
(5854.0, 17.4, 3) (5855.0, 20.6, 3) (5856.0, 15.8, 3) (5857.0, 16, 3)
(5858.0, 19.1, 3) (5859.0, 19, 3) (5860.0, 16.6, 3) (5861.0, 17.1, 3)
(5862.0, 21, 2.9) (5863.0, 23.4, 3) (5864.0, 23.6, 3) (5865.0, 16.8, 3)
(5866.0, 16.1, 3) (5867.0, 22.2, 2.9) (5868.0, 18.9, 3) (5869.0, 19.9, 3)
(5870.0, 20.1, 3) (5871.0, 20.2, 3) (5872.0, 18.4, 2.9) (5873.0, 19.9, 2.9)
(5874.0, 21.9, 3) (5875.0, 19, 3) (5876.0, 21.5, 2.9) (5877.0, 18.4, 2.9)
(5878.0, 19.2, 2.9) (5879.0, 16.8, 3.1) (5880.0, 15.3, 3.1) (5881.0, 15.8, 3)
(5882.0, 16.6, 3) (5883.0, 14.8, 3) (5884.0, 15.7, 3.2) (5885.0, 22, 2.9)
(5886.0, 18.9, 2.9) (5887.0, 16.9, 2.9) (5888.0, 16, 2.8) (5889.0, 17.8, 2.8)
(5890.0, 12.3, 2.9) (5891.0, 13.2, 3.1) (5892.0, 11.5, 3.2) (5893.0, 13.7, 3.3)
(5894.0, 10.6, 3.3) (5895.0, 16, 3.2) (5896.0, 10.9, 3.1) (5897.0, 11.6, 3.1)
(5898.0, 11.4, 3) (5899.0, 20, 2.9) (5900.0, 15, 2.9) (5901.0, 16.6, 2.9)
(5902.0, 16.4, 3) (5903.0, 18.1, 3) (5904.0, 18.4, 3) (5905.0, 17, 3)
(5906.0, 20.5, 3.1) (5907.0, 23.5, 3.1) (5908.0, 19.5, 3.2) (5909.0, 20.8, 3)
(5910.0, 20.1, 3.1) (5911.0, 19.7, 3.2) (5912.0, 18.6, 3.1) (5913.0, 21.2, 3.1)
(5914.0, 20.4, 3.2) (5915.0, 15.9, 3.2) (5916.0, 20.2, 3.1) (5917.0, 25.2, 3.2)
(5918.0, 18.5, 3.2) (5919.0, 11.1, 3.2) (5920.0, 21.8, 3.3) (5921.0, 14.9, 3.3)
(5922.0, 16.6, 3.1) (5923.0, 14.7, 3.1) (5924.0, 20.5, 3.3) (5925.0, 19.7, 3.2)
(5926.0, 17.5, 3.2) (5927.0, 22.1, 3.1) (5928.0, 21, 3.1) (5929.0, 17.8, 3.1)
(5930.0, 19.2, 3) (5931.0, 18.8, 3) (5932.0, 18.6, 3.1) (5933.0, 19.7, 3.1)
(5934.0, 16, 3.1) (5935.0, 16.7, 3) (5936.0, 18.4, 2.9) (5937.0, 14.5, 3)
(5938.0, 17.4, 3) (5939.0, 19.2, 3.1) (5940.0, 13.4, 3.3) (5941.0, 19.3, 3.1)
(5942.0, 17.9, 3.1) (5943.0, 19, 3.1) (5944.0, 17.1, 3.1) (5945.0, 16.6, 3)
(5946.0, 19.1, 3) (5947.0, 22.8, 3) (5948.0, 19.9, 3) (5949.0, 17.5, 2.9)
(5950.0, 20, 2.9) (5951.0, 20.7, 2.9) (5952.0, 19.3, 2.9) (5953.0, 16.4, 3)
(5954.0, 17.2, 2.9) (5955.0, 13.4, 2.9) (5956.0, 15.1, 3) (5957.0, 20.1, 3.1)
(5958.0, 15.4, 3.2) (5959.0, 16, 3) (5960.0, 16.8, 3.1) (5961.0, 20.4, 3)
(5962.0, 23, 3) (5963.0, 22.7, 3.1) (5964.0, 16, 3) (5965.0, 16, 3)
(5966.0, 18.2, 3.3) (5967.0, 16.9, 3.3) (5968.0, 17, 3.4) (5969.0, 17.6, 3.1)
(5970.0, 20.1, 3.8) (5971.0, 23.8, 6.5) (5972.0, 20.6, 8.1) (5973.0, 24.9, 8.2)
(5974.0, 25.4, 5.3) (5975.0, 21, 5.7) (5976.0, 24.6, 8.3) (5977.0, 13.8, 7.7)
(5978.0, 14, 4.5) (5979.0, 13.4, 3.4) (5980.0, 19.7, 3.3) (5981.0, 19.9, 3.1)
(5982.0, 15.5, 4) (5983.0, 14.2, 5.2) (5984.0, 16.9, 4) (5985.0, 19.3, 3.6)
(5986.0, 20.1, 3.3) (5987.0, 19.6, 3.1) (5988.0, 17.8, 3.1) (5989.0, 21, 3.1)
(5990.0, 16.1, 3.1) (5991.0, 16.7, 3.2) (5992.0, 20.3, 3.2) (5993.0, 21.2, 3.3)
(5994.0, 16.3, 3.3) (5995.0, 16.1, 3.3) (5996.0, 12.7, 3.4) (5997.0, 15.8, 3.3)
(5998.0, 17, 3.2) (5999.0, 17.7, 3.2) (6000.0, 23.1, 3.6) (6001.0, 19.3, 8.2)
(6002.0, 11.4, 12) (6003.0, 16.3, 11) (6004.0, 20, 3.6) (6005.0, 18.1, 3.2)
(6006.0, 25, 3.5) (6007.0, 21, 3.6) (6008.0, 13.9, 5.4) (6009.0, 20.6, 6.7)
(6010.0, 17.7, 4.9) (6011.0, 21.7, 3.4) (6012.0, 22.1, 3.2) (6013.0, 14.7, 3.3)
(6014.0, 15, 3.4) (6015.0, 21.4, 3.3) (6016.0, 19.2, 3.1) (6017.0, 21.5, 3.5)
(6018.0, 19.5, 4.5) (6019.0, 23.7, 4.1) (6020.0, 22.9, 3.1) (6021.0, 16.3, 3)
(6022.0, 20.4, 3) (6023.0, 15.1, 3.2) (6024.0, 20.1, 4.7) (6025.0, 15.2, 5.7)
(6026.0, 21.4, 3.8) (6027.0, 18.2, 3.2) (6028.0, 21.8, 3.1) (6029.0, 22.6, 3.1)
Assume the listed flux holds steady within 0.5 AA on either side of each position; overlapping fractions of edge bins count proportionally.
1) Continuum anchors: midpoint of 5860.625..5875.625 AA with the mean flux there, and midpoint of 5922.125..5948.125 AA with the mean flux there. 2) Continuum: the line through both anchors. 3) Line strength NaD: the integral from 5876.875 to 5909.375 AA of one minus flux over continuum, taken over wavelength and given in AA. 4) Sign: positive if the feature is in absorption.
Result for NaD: 5.0 AA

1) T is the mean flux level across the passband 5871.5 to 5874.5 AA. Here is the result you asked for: 20.1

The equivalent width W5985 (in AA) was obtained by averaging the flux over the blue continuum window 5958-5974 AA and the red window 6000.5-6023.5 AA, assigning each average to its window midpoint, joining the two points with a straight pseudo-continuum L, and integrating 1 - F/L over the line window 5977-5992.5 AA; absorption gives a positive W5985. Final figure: 1.4 AA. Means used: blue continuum 19.4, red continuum 19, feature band 17.5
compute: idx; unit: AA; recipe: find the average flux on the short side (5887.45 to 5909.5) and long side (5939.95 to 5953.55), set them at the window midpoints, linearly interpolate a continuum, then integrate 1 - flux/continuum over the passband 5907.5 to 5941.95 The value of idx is -2.20 AA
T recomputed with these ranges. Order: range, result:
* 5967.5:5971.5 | 19.6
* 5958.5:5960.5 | 16.4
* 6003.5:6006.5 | 21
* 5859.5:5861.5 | 16.9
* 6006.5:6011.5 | 19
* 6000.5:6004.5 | 16.8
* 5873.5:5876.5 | 20.8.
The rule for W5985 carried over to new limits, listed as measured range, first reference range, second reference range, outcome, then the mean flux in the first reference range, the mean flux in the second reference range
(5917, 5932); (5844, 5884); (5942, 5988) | 0.2 AA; 18.7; 18.6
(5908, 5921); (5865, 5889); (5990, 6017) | -0.7 AA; 18.4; 18.3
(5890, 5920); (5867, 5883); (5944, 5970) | 2.4 AA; 18.8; 18.2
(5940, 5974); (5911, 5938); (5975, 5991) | -1.2 AA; 18.4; 17.8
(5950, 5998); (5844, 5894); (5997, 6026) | 1.1 AA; 18.1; 18.9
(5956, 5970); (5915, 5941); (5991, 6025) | 0.2 AA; 18.1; 18.6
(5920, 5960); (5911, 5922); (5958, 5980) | 1.9 AA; 18.7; 19.1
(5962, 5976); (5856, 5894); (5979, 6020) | -1.5 AA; 17.9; 18.5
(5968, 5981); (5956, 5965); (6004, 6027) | -0.8 AA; 18.4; 19.4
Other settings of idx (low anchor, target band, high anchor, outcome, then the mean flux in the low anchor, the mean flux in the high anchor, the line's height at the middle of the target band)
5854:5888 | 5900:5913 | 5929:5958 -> -0.5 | 18.7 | 17.9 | 18.3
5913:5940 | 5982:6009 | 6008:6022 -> 1.8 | 18.3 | 19.5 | 19.3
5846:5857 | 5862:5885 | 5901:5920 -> 0.2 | 19.1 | 19.2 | 19.1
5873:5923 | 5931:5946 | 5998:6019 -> 0.3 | 17.3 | 19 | 17.9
